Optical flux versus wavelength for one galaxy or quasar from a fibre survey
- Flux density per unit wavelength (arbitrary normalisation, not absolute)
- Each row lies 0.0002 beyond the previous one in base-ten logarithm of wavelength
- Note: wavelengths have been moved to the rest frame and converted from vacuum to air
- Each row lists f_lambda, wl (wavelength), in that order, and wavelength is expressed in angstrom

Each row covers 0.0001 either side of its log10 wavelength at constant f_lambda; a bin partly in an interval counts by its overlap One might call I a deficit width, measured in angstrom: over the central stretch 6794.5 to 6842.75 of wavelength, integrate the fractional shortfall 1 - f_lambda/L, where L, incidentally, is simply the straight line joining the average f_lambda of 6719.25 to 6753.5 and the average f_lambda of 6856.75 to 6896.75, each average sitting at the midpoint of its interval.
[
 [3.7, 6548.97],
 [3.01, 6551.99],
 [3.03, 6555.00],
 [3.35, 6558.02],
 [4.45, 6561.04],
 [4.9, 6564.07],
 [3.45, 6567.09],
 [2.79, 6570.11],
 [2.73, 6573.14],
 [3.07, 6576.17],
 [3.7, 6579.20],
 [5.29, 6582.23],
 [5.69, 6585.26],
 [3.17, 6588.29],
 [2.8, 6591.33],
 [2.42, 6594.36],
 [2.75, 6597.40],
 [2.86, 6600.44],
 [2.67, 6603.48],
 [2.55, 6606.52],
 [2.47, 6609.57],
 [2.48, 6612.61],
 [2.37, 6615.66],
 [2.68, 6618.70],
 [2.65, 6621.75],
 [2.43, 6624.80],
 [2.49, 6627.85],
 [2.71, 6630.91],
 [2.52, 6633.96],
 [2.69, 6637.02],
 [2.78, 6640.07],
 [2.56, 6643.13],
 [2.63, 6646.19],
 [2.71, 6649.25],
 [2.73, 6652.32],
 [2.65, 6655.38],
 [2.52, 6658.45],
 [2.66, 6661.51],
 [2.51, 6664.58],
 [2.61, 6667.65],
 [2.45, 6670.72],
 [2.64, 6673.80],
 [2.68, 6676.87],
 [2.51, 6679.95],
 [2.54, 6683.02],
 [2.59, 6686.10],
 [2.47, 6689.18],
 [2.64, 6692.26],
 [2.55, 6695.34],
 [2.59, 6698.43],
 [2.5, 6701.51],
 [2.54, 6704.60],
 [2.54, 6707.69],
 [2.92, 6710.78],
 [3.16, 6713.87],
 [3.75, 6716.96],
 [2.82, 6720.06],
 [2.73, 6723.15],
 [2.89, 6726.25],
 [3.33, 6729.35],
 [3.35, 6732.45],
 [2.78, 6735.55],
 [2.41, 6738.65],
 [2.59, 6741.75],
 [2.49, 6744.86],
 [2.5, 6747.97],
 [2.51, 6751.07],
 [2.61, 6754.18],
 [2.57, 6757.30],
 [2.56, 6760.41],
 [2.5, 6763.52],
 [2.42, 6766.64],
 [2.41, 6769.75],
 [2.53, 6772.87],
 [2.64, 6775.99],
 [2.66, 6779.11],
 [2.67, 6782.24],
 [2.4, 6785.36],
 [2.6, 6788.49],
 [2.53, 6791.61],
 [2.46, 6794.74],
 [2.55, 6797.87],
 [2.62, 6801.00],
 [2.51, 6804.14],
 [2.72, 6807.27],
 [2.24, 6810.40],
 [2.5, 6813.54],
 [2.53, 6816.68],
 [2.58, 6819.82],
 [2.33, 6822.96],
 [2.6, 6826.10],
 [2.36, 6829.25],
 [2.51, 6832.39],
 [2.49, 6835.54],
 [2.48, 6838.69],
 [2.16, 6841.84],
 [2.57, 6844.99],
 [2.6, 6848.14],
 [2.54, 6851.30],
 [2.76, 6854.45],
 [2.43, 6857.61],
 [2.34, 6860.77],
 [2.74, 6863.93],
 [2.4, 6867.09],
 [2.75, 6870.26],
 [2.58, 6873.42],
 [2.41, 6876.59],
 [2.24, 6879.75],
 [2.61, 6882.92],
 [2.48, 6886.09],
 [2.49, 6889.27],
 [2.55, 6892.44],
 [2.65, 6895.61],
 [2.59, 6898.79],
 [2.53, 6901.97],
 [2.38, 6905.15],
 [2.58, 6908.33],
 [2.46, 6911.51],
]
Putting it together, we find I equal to 2.5 angstrom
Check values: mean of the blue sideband 2.76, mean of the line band 2.48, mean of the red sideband 2.51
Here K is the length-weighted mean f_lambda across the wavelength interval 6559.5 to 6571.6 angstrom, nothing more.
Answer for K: 3.9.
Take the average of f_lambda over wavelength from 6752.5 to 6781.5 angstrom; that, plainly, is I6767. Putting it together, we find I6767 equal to 2.55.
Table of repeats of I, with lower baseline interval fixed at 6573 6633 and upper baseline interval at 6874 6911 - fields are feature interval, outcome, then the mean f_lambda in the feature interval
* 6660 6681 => 2.2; 2.58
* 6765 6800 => 2.0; 2.53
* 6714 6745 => -1.8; 2.94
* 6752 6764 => 0.7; 2.56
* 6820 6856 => 1.4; 2.49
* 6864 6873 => -0.2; 2.6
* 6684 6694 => 1.0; 2.57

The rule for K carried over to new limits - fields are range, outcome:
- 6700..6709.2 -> 2.53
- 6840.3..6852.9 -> 2.47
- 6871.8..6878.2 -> 2.5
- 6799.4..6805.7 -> 2.56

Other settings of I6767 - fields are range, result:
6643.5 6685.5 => 2.6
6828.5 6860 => 2.49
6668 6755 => 2.72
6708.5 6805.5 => 2.69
